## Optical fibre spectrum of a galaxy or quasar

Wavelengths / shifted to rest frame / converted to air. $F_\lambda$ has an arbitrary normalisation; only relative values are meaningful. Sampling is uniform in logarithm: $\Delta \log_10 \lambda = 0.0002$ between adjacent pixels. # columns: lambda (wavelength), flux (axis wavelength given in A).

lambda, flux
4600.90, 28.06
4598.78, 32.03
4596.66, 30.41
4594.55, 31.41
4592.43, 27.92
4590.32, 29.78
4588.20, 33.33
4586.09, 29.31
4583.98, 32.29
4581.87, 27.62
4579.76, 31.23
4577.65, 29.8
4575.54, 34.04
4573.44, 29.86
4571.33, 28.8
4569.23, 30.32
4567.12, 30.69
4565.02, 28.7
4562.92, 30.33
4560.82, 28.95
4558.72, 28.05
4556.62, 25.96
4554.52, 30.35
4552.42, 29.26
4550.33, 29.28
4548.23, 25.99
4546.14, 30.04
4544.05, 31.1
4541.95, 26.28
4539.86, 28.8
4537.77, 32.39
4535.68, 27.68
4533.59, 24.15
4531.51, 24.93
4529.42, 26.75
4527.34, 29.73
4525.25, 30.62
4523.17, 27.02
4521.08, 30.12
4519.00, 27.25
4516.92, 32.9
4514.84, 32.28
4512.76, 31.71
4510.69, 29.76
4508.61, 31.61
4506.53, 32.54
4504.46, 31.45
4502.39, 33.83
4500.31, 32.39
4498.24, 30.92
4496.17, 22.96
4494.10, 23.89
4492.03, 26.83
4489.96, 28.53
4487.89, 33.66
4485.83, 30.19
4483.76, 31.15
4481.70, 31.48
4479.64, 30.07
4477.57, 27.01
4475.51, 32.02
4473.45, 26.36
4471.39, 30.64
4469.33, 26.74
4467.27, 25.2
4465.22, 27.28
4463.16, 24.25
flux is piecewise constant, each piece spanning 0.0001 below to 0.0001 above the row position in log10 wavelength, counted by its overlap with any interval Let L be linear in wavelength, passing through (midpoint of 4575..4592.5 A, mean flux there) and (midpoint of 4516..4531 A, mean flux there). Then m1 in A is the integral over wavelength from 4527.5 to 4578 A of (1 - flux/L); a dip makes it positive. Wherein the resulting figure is 1.6 A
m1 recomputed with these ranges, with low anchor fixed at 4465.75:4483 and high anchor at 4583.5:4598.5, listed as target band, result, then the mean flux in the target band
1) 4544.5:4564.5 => 0.8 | 28.8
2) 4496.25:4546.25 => -0.4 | 29.7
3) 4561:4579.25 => 0.0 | 30.3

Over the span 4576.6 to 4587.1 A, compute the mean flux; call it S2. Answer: 30.1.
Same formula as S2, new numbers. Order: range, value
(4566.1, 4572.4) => 29.9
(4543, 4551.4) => 29.1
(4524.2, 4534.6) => 27.3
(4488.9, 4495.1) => 26.4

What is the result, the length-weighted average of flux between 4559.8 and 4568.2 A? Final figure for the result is 29.7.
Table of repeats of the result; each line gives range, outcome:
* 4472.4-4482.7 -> 29.4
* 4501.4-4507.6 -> 32.6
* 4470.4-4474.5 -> 28.5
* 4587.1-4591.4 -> 31.5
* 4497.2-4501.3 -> 31.7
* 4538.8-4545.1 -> 28.7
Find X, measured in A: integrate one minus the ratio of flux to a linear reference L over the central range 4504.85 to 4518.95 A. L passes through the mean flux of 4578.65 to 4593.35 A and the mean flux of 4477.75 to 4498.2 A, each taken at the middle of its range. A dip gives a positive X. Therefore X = -1.1 A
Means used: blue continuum 28.8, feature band 31.5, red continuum 30.2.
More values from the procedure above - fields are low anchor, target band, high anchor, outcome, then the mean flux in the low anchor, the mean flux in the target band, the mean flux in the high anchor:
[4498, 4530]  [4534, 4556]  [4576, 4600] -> 1.2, 30.7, 28.9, 30.5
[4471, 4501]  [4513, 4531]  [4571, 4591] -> 0.1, 29.1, 29.5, 30.7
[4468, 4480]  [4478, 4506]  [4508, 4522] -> -0.2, 28.6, 29.8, 30.8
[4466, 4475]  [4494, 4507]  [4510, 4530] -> -0.5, 27.5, 30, 29.9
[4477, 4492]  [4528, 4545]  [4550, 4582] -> 1.2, 30.2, 27.8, 29.6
